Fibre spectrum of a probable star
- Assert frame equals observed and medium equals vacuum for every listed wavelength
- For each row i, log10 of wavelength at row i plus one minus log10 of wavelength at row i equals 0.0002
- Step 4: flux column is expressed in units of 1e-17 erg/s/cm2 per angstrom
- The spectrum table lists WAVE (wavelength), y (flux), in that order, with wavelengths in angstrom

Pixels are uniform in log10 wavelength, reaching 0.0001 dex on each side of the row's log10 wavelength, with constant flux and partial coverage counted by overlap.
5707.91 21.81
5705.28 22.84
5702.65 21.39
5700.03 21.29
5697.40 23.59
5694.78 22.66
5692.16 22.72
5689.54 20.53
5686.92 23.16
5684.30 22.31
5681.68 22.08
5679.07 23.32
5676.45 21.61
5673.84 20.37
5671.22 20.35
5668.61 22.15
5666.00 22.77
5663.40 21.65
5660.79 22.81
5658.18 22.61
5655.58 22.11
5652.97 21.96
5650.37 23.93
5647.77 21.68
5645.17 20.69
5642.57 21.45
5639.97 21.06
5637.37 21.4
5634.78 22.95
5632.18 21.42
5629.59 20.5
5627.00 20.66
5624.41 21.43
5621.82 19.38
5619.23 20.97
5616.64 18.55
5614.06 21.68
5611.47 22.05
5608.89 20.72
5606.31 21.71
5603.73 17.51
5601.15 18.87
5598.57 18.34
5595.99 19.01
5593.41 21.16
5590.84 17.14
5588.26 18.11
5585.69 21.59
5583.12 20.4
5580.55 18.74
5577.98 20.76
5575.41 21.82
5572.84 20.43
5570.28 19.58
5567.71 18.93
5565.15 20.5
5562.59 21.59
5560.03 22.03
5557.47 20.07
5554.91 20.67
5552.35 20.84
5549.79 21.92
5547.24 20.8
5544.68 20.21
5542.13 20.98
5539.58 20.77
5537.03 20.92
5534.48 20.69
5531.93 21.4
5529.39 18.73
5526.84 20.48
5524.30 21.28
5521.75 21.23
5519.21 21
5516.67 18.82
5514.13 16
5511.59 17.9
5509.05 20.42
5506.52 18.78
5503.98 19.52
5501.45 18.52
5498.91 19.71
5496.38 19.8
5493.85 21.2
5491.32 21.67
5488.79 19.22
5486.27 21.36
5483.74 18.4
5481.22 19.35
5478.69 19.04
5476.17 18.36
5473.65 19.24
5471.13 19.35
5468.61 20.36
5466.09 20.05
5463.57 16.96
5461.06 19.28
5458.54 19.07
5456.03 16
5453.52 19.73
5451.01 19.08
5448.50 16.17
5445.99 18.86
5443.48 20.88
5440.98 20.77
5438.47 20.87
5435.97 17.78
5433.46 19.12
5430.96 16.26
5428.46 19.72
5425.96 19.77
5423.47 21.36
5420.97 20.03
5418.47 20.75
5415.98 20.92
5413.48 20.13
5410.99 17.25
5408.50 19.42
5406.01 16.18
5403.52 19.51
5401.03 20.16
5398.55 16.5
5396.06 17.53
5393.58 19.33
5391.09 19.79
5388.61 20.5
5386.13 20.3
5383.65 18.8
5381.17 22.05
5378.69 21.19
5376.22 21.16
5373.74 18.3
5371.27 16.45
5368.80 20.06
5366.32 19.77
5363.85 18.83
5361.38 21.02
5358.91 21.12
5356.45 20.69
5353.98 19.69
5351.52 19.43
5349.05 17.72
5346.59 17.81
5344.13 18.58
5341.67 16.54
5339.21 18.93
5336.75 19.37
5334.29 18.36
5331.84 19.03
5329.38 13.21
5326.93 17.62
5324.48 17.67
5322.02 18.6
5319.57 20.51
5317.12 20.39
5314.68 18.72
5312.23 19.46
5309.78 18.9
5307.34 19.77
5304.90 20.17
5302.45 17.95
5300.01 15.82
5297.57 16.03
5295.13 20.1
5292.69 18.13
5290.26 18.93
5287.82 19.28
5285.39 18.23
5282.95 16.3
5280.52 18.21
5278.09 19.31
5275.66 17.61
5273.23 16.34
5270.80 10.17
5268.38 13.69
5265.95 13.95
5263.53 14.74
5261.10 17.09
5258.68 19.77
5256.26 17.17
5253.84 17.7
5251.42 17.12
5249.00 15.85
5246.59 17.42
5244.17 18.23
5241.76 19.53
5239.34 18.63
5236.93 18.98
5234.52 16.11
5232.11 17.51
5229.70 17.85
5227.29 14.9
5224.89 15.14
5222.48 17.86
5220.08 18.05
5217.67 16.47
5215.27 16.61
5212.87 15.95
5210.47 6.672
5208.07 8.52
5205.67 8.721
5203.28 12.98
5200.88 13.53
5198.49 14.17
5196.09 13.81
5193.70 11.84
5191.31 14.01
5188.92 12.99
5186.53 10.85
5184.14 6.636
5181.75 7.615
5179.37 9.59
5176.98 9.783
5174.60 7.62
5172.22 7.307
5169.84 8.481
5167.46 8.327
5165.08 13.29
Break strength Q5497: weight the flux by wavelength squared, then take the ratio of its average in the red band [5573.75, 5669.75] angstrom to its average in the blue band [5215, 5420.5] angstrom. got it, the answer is 1.28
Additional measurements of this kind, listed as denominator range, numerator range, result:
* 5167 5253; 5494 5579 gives 1.68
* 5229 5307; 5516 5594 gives 1.31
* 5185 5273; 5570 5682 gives 1.60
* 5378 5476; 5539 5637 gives 1.12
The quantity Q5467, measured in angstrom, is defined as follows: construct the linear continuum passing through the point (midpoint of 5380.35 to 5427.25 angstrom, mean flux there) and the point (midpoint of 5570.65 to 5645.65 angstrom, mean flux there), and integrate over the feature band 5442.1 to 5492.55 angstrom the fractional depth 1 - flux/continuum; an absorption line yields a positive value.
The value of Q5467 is 1.58 angstrom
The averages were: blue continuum 19.5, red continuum 20.4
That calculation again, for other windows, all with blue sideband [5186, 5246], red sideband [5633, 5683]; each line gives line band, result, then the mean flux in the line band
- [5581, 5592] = 0.8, 19.3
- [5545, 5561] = -0.6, 21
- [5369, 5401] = -3.3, 19.4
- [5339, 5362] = -2.8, 19.1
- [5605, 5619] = 0.2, 20.9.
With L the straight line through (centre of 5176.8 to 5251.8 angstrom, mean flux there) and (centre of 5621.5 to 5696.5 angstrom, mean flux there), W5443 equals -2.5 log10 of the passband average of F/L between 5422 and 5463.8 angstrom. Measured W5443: -0.05 mag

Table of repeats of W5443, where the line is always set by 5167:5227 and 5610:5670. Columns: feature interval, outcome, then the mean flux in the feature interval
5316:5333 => -0.23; 18.1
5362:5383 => -0.25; 19.7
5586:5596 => 0.08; 19.1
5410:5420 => -0.19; 19.8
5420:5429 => -0.20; 20.3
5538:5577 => -0.05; 20.7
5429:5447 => -0.13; 19.2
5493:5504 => -0.07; 19.7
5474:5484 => -0.05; 18.9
